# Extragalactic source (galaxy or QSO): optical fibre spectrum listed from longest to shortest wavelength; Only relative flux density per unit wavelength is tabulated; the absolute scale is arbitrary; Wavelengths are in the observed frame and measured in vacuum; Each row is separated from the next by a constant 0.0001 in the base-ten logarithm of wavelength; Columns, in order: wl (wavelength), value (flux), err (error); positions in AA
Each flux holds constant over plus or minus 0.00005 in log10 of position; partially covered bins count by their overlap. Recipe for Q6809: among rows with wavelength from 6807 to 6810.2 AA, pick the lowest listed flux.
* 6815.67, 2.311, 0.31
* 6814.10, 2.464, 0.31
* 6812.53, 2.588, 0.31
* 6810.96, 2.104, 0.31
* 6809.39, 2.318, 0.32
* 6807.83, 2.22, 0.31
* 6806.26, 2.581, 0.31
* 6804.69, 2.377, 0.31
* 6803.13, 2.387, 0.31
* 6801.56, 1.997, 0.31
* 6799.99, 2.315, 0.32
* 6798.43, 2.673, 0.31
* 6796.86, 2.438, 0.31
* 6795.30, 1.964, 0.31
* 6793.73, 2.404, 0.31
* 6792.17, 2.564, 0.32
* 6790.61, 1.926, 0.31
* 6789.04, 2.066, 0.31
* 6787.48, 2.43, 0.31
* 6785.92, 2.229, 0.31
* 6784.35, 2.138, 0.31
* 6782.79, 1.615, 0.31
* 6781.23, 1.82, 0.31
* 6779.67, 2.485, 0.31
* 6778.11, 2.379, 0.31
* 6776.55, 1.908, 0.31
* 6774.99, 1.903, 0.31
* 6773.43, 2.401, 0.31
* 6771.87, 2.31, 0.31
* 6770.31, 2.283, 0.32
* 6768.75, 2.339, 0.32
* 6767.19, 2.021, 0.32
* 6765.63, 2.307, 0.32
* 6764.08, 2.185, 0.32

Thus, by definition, 2.22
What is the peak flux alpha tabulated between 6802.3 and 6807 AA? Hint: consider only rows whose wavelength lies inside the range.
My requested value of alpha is 2.581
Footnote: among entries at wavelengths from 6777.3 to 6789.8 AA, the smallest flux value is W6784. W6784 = 1.615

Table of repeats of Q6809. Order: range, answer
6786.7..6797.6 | 1.926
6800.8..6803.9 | 1.997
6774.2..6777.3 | 1.903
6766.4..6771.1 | 2.021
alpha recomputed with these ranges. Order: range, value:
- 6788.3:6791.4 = 2.066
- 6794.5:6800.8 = 2.673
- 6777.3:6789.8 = 2.485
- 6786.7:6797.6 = 2.564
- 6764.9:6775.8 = 2.401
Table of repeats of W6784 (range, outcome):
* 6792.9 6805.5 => 1.964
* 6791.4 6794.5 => 2.404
